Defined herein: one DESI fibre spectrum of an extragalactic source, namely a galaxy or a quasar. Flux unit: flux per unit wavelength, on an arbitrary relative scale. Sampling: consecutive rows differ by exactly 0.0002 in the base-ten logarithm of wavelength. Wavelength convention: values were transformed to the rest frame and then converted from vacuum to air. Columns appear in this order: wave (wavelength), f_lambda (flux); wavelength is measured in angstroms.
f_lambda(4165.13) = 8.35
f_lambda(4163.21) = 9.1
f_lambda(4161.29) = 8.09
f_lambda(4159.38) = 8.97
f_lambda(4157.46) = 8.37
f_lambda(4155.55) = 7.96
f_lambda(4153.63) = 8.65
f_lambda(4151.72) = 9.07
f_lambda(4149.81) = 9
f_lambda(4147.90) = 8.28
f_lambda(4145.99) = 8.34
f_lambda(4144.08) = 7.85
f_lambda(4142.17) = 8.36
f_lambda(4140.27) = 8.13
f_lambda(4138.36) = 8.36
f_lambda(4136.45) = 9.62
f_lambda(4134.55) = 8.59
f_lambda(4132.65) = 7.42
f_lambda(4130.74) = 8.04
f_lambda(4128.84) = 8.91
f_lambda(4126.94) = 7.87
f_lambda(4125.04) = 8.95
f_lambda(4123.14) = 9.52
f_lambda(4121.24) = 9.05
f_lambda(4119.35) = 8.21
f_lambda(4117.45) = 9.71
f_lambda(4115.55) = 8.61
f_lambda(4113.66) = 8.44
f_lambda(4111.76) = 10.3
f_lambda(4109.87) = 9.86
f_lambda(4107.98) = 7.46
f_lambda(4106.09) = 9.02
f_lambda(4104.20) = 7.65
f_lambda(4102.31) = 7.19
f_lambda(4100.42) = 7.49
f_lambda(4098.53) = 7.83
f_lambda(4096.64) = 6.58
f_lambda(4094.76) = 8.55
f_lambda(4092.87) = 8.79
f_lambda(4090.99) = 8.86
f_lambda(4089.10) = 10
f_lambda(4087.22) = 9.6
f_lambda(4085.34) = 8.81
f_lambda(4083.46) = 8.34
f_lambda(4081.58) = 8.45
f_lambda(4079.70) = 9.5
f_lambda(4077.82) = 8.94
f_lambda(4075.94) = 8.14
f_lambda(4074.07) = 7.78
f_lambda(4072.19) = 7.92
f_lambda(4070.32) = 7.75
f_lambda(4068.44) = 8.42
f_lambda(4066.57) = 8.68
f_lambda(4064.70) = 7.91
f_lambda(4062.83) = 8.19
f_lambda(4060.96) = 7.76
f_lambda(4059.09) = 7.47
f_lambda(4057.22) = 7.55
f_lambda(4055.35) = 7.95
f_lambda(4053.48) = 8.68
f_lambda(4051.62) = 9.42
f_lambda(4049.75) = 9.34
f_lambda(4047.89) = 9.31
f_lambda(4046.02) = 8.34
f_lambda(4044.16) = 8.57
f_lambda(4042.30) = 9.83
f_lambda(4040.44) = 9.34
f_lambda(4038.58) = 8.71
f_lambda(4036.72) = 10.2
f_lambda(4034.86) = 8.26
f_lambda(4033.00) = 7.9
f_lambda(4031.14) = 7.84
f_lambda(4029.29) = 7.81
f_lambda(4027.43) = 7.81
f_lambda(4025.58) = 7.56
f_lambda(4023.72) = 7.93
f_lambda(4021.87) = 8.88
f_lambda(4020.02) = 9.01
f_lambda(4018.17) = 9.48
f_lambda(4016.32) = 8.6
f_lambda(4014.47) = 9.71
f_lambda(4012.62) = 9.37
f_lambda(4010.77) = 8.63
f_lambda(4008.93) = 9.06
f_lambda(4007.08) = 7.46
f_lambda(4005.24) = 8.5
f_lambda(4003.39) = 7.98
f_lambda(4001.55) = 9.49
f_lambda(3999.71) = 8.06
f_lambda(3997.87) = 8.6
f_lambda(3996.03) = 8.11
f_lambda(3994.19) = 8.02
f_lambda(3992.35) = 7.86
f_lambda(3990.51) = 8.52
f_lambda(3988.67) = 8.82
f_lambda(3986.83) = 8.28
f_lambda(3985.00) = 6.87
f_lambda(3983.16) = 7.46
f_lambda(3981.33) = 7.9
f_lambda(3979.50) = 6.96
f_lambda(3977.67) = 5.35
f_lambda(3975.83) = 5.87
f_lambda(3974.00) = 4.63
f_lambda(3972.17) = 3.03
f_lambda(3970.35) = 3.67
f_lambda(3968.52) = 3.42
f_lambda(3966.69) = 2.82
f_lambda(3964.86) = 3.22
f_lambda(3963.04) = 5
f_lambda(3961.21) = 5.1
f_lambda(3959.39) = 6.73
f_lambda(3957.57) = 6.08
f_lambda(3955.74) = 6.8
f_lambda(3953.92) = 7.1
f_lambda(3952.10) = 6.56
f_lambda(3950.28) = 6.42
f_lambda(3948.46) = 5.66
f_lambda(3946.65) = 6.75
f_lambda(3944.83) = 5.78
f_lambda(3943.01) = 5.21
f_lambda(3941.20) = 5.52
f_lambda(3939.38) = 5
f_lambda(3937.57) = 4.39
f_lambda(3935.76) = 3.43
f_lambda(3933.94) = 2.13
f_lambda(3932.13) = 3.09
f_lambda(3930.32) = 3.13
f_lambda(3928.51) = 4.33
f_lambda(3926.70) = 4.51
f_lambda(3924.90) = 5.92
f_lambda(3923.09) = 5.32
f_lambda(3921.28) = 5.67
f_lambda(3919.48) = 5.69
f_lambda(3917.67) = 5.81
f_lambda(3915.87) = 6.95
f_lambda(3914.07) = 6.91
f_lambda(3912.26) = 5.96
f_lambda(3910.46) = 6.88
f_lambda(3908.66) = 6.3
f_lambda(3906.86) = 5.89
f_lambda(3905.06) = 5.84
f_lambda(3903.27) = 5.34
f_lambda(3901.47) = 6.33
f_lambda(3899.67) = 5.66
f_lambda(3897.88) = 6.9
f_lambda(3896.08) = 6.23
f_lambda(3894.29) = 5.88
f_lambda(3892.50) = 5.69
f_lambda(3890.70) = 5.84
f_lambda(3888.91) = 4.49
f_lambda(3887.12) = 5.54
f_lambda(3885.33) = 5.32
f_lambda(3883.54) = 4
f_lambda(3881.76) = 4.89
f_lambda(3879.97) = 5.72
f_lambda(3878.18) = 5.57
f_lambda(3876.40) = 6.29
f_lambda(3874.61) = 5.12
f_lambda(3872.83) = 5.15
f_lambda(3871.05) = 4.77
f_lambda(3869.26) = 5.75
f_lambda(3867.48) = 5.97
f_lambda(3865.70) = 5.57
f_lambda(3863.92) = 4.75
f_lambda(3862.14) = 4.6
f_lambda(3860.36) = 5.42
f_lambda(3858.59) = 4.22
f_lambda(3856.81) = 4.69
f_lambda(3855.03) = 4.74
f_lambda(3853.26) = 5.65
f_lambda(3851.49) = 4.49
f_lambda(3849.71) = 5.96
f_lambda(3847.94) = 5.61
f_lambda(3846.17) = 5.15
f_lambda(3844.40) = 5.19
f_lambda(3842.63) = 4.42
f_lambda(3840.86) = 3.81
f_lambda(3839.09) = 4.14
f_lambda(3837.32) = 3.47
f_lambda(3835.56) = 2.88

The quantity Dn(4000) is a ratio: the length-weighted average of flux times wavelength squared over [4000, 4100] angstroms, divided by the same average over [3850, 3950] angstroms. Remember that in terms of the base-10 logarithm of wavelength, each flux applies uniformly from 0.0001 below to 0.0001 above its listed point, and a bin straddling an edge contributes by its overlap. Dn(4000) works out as 1.73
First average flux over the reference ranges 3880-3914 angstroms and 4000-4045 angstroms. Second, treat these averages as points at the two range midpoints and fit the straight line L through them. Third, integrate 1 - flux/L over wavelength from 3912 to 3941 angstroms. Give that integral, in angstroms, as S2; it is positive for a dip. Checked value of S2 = 6.9 angstroms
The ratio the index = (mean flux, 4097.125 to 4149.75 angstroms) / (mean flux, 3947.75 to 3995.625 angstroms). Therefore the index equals 1.4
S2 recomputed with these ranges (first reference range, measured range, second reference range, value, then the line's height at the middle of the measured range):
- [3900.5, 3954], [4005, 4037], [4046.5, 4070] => -4.2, 7.54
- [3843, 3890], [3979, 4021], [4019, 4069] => -4.0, 7.65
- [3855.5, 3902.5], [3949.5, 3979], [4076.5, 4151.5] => 6.3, 6.55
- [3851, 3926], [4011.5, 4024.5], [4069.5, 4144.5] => -3.0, 7.32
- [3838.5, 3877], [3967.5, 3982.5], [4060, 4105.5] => 3.6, 6.75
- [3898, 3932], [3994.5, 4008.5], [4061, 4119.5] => -2.5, 7.05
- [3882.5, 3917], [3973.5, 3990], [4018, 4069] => 0.9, 7.37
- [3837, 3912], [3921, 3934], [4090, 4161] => 3.6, 6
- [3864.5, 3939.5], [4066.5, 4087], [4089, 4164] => -1.7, 7.81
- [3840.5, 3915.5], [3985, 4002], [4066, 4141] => -3.1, 7.04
